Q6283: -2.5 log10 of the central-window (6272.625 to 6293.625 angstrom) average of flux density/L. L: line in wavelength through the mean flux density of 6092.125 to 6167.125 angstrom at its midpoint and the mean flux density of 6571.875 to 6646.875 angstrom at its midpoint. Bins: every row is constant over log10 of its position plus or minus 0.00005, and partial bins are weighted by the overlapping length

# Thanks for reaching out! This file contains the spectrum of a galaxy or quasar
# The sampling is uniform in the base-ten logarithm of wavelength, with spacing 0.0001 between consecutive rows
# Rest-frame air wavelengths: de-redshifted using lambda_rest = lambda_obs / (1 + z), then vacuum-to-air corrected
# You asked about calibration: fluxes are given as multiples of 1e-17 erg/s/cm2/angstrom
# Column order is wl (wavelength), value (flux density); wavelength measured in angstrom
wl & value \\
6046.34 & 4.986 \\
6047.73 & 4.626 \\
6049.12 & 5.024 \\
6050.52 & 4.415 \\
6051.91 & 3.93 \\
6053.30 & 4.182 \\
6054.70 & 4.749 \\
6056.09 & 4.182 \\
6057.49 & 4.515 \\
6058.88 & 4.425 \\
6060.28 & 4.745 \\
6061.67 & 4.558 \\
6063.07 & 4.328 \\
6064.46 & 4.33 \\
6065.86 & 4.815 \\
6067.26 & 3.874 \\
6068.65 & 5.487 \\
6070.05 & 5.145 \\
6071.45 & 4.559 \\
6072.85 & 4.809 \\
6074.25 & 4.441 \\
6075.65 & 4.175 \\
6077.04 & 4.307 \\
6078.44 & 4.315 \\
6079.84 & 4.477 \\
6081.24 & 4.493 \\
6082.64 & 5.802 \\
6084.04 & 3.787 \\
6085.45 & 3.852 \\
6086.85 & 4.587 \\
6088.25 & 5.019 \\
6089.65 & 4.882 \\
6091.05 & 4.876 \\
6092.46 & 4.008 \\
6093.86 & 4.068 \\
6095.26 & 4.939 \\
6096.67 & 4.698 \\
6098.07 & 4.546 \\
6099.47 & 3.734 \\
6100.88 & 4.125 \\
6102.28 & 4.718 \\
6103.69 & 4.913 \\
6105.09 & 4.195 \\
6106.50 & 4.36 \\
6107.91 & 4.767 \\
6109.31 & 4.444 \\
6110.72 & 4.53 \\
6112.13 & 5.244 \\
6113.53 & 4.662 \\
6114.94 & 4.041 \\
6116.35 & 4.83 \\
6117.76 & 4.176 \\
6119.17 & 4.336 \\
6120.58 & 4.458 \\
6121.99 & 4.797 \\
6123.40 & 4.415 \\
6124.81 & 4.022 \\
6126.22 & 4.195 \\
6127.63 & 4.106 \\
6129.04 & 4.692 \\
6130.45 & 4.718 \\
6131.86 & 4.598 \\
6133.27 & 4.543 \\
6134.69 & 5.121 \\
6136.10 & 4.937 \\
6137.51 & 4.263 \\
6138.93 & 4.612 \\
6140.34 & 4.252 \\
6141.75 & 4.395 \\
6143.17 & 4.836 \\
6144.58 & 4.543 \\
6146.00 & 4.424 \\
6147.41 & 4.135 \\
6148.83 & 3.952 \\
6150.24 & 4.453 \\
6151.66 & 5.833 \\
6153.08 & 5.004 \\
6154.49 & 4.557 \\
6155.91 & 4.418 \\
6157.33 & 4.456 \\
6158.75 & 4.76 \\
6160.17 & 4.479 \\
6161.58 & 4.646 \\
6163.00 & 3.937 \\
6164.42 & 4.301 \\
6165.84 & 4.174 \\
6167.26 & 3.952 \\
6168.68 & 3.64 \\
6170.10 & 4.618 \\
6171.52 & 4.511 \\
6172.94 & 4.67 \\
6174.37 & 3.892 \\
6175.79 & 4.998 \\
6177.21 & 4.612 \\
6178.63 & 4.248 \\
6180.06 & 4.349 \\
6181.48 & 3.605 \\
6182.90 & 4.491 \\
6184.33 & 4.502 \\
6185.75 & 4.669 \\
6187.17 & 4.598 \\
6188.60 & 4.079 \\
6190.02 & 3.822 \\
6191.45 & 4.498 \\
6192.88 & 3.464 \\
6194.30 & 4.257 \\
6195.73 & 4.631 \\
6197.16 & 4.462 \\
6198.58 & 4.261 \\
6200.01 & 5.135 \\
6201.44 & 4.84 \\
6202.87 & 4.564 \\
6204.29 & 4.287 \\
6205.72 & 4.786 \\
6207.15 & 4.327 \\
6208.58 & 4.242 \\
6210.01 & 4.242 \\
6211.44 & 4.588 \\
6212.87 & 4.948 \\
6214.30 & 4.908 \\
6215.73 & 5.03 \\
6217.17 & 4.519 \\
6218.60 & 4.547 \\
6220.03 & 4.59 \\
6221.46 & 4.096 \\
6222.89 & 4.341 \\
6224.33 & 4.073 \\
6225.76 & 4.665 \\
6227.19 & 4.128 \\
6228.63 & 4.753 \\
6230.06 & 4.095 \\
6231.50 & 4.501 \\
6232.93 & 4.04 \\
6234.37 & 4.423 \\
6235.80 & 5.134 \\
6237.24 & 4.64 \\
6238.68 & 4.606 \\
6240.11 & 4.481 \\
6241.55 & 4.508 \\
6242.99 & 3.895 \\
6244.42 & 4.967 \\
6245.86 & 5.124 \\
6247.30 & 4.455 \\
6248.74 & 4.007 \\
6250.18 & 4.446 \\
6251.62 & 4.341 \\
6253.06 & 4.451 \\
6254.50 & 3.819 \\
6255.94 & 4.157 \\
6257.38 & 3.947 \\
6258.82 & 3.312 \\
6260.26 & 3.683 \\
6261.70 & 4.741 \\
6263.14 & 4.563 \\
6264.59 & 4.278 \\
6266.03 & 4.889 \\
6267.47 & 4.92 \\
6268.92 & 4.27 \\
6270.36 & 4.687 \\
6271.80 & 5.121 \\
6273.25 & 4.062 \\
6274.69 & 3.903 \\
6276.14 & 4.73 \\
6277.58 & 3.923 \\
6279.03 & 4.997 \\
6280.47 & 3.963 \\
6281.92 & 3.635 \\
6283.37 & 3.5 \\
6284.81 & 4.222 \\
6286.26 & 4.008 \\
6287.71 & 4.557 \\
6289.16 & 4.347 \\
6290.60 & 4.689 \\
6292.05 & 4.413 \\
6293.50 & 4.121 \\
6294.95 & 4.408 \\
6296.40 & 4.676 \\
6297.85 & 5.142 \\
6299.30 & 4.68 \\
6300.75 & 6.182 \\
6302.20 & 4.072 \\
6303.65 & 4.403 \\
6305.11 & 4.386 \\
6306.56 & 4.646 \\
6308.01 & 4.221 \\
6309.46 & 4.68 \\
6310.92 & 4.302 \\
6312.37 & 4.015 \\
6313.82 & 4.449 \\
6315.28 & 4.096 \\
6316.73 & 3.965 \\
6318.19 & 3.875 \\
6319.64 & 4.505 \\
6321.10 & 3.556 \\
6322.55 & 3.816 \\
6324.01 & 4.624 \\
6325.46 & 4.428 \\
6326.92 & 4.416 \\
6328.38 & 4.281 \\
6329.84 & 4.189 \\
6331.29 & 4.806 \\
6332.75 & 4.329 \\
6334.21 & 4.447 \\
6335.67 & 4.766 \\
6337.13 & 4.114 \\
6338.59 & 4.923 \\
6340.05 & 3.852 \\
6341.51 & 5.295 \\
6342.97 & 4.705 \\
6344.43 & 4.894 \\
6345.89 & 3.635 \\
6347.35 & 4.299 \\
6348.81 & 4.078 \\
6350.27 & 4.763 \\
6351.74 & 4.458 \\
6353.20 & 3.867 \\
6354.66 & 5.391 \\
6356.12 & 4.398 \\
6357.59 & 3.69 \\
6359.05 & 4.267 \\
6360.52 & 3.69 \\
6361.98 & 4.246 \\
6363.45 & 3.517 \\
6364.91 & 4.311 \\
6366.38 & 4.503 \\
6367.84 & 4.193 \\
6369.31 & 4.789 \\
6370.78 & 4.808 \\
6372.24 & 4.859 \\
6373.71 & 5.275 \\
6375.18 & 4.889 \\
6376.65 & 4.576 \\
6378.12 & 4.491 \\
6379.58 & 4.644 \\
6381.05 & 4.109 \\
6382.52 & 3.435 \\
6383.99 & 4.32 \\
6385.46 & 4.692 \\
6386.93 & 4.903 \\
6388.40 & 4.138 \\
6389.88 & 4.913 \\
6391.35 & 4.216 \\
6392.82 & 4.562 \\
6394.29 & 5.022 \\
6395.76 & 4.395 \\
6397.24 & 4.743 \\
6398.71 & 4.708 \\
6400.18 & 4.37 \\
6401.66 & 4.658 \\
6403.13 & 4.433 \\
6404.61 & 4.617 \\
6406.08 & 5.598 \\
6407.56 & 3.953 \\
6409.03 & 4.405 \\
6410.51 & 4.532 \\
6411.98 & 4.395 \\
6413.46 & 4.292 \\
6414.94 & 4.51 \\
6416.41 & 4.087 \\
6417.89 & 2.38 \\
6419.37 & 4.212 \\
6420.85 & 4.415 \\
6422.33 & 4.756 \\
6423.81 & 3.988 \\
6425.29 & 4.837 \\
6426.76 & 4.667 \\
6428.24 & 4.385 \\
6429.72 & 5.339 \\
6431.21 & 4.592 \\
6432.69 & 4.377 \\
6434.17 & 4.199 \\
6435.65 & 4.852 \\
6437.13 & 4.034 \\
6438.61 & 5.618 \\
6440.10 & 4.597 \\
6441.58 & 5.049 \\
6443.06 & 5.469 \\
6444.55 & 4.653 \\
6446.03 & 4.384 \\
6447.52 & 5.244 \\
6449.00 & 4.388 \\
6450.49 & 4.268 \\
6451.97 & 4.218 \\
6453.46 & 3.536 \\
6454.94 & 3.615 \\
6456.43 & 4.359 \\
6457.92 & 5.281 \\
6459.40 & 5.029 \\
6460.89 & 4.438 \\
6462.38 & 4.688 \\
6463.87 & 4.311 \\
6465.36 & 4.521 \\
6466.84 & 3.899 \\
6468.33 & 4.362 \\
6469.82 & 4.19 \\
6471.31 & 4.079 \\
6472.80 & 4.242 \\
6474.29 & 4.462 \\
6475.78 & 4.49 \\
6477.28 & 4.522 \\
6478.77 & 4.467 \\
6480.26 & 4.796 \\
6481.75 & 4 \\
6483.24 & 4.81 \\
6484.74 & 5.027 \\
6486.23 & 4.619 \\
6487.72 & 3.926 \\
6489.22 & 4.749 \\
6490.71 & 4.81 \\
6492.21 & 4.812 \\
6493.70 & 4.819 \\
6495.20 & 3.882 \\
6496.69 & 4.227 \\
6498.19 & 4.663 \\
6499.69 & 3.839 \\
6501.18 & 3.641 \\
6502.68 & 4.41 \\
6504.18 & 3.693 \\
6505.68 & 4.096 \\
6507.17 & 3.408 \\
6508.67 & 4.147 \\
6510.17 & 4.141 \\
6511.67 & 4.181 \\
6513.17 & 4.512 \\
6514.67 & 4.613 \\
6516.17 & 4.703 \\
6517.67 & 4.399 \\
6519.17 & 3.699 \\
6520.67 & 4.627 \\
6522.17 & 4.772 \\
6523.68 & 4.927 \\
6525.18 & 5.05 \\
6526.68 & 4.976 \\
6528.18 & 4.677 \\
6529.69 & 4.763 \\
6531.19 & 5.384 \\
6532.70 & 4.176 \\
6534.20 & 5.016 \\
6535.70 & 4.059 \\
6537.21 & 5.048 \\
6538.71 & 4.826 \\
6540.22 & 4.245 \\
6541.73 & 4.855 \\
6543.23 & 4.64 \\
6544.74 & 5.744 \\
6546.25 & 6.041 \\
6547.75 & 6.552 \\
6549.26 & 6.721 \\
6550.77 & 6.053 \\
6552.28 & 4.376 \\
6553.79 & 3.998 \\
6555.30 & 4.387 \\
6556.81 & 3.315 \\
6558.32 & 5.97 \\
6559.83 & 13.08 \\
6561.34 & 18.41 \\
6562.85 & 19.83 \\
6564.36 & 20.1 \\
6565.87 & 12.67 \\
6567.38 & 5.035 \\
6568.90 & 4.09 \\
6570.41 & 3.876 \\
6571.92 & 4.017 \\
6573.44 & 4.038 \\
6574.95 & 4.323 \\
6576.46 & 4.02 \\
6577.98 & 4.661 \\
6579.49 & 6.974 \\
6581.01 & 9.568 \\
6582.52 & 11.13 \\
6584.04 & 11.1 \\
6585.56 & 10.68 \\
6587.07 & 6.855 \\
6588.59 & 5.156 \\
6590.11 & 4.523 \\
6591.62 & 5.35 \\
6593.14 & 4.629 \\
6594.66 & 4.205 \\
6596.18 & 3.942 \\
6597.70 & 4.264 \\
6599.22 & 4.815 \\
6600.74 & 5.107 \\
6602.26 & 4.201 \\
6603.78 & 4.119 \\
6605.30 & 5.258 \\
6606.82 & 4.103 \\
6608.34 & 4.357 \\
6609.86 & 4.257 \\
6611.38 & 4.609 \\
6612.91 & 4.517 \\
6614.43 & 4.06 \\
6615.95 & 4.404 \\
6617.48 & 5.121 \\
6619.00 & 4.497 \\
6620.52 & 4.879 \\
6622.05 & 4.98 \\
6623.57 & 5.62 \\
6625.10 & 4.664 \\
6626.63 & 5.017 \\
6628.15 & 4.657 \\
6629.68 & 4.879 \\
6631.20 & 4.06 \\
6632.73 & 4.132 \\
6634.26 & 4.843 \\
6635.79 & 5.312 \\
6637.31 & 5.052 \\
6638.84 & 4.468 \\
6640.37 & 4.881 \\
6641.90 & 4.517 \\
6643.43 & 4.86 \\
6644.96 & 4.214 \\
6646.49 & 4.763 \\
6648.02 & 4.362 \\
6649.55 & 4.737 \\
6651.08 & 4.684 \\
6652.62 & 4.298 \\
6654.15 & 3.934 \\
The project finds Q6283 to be 0.12 mag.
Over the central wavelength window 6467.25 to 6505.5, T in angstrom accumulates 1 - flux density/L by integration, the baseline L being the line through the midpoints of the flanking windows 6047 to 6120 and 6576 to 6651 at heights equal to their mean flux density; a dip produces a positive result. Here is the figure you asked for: 5.1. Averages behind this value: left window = 4.52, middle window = 4.37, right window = 5.21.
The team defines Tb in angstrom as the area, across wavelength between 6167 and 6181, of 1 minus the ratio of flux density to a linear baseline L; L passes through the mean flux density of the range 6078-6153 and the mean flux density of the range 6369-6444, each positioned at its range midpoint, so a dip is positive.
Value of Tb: 0.6 angstrom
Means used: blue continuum 4.53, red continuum 4.55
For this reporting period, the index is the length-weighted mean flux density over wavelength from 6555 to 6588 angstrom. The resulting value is 8.59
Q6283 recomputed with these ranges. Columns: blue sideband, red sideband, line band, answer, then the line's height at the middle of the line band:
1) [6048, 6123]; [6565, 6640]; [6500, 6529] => 0.20 mag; 5.21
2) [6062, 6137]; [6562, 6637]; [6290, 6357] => 0.17 mag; 5.17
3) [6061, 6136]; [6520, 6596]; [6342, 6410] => 0.27 mag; 5.74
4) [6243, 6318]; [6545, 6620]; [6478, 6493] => 0.25 mag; 5.79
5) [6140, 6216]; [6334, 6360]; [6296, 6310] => -0.07 mag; 4.43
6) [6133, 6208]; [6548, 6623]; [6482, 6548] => 0.31 mag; 6.08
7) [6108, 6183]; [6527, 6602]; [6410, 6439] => 0.31 mag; 5.84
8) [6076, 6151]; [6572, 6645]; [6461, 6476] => 0.16 mag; 5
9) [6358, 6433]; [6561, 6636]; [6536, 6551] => 0.05 mag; 5.67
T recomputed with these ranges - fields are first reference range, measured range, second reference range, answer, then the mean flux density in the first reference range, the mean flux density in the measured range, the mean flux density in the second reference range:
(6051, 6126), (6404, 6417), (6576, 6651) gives 1.2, 4.5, 4.49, 5.21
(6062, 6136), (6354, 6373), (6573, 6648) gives 2.0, 4.53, 4.36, 5.19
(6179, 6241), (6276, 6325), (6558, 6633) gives 5.6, 4.45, 4.34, 6.39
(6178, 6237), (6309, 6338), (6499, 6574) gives 3.8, 4.43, 4.28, 5.85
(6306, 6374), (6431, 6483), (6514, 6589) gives 9.9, 4.36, 4.49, 6.54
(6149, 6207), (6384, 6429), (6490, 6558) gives 1.0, 4.43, 4.46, 4.63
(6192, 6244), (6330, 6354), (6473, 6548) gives 0.3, 4.48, 4.45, 4.56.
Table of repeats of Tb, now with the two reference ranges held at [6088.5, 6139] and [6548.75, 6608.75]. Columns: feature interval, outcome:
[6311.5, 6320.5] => 2.25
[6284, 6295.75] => 2.30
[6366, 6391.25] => 5.57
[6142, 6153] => 0.18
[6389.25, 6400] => 2.34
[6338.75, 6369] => 7.39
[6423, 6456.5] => 8.68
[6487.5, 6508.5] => 7.24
